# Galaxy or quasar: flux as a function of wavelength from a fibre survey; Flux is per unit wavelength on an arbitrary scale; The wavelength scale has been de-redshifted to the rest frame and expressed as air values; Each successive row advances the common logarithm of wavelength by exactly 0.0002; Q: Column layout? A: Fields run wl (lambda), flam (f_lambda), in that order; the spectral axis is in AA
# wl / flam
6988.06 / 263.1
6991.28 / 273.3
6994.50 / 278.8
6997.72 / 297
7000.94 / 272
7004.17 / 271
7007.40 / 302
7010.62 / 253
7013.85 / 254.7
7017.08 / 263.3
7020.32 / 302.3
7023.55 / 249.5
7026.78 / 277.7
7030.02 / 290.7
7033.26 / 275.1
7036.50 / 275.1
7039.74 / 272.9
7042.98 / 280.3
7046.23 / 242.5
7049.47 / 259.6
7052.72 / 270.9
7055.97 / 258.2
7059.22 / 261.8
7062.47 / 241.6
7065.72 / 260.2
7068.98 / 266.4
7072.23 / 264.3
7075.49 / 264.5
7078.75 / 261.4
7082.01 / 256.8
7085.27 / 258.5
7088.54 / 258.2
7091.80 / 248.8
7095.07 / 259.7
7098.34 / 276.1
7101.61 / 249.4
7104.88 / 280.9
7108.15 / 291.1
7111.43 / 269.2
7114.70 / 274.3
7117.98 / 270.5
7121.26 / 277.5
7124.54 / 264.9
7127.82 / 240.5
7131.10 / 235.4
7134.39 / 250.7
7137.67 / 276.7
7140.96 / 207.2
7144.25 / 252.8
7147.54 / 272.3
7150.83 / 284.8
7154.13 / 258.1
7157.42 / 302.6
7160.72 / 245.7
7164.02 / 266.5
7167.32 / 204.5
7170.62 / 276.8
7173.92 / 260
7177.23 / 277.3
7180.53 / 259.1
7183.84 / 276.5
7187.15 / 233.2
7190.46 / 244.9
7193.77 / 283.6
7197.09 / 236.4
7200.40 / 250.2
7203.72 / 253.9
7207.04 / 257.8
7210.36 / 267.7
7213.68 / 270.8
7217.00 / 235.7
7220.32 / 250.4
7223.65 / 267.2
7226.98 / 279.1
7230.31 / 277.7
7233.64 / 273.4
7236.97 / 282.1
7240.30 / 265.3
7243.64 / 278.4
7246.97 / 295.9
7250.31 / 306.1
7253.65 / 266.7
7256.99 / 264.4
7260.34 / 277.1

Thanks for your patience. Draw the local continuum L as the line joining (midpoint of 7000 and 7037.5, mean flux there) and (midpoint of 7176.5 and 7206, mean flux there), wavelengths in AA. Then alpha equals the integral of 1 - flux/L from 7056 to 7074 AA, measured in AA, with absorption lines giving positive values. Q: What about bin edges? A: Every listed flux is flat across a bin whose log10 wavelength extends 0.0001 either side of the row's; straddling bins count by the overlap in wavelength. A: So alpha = 0.69 AA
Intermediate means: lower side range 274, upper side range 257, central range 259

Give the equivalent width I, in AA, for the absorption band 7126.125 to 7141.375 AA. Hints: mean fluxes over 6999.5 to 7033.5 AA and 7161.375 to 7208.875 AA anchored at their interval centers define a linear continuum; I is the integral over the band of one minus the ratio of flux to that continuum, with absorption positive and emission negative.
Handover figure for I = 0.9 AA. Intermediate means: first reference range 274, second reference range 256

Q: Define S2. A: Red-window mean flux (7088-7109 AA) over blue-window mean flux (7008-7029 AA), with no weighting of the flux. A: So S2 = 0.99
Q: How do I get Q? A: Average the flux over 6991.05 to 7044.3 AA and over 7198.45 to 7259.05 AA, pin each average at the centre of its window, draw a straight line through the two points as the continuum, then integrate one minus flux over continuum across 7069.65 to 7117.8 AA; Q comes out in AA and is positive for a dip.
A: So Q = 1.4 AA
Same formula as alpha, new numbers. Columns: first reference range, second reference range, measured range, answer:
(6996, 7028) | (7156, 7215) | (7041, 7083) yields 1.4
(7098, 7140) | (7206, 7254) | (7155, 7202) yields 1.8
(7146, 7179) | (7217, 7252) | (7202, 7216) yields 0.5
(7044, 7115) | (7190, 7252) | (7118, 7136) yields 0.6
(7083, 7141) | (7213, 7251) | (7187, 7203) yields 1.1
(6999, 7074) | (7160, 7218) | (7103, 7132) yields -0.7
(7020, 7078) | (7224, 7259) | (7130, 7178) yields 2.6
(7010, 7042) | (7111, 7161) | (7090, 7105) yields 0.2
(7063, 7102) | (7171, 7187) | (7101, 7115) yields -0.7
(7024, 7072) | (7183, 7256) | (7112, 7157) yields 1.0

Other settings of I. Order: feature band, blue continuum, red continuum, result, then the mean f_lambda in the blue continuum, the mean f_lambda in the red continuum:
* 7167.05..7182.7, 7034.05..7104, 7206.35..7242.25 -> 0.2 AA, 262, 266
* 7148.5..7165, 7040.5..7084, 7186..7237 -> -0.7 AA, 261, 260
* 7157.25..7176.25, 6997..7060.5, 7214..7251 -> 1.1 AA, 271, 273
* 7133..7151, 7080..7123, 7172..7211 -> 0.5 AA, 267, 258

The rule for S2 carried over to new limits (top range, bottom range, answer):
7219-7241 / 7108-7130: 1.01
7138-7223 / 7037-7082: 0.98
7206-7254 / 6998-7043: 0.99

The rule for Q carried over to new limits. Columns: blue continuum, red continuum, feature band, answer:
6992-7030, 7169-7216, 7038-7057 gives 0.6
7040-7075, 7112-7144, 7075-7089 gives 0.0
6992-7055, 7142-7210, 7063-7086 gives 0.6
